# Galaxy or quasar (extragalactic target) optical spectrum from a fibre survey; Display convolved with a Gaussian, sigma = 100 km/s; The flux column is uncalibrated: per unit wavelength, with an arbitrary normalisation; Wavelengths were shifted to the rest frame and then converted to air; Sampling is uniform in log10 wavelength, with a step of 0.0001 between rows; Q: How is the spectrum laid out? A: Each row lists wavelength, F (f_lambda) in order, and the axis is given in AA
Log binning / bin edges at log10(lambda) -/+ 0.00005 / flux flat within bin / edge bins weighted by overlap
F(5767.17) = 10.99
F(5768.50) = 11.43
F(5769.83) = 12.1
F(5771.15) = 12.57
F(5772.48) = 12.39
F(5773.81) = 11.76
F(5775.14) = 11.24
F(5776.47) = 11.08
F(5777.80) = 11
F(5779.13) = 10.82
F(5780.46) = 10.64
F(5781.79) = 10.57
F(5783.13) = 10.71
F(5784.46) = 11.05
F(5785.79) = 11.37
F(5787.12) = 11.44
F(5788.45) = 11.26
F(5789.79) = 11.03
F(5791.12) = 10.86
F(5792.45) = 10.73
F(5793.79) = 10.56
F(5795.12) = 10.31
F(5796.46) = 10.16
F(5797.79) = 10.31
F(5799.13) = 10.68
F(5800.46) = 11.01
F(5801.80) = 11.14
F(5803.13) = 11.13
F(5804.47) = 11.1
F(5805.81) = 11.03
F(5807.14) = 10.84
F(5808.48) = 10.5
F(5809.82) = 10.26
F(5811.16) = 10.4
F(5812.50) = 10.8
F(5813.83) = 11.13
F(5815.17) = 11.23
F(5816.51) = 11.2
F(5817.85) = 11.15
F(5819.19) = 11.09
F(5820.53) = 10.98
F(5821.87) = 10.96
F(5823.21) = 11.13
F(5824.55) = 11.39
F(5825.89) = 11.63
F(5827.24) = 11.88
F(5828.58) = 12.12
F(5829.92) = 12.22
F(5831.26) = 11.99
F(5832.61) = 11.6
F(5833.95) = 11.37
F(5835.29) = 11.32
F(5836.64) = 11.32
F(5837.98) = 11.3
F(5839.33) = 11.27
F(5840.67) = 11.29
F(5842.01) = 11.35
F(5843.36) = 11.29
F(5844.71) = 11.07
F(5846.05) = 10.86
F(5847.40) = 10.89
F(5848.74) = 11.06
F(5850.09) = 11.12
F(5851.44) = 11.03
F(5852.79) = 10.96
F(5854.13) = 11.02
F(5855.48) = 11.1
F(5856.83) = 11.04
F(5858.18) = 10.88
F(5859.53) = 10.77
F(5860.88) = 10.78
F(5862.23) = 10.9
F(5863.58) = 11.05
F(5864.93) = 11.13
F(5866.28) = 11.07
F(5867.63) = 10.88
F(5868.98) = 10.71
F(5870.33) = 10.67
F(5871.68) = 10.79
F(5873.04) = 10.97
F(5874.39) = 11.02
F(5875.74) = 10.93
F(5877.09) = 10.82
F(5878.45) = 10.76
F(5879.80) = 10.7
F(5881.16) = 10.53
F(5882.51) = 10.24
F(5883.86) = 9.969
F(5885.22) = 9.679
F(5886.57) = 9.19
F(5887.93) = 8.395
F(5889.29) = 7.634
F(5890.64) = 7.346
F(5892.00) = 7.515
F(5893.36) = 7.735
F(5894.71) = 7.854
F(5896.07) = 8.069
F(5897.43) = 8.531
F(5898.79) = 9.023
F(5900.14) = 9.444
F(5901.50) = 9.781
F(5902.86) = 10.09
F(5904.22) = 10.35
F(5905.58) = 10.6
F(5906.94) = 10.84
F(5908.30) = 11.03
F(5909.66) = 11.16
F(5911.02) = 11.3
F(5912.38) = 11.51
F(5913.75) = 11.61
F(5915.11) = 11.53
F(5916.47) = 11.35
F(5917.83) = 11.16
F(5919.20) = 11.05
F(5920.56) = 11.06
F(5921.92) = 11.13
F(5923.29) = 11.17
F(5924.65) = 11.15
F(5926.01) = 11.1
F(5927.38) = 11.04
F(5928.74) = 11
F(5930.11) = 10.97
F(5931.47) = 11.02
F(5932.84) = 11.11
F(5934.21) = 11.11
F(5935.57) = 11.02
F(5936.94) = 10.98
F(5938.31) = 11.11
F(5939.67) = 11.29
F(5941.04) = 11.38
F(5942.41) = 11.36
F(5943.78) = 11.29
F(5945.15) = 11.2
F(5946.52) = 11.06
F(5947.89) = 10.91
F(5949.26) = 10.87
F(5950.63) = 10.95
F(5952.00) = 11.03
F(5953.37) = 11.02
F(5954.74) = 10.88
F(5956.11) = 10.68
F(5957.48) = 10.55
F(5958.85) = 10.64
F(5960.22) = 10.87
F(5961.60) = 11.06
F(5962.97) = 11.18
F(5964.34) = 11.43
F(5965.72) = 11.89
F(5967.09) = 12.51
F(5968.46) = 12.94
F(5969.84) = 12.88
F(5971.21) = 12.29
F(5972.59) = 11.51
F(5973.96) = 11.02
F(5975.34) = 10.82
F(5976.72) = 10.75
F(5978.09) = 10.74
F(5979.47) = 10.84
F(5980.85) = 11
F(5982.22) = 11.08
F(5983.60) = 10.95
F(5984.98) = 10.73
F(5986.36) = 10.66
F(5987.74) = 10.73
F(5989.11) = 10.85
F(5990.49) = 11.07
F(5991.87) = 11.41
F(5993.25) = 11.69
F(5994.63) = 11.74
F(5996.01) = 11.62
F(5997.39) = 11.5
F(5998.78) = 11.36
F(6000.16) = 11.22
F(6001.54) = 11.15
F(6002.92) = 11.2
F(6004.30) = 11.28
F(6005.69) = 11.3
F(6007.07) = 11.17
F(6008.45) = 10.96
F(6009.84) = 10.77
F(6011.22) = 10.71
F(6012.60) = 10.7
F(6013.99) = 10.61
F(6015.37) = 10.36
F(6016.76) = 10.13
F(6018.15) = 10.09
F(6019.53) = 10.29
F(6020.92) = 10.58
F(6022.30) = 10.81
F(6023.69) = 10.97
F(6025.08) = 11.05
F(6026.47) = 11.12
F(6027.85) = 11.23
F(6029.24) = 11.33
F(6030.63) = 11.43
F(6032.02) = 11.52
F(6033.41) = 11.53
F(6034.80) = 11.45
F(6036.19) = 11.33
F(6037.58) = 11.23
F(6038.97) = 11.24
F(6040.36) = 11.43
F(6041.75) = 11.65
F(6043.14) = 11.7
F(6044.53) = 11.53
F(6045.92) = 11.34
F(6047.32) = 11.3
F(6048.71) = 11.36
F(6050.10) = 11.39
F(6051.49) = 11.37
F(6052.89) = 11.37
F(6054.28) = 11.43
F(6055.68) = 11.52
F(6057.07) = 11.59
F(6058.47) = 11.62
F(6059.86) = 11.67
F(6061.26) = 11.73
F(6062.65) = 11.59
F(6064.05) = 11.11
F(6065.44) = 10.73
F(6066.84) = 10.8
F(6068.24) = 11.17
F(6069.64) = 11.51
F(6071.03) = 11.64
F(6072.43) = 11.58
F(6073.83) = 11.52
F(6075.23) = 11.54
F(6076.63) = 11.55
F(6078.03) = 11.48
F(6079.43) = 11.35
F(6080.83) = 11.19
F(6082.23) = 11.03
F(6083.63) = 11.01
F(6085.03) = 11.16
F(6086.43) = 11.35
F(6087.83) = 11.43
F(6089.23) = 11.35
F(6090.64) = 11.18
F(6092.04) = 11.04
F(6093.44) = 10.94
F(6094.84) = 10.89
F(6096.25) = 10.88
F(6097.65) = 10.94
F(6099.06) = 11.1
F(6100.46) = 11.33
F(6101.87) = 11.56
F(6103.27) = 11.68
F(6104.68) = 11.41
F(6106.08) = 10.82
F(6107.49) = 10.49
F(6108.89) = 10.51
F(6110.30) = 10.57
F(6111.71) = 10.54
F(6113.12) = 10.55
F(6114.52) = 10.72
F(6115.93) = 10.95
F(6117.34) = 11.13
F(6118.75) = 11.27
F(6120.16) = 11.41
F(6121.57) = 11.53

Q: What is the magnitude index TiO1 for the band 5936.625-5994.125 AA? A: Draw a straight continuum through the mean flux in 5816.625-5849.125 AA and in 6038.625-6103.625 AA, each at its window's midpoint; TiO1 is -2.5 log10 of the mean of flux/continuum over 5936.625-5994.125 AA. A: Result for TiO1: 0.01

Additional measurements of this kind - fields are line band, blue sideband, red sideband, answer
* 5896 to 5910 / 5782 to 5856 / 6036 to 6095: 0.13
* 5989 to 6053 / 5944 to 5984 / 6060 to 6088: 0.01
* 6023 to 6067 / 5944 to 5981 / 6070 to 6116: -0.02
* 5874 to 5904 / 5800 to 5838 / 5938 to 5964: 0.19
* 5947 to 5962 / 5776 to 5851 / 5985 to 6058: 0.03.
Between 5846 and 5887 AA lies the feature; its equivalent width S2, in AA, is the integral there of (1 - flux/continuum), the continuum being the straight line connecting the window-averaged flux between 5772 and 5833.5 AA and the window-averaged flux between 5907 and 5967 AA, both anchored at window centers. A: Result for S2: 1.3 AA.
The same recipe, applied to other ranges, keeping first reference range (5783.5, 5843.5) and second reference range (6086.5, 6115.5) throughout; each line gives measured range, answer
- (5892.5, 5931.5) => 2.20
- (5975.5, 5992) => 0.25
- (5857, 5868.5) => 0.17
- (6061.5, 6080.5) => -0.59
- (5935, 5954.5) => -0.07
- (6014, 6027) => 0.52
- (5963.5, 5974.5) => -1.00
